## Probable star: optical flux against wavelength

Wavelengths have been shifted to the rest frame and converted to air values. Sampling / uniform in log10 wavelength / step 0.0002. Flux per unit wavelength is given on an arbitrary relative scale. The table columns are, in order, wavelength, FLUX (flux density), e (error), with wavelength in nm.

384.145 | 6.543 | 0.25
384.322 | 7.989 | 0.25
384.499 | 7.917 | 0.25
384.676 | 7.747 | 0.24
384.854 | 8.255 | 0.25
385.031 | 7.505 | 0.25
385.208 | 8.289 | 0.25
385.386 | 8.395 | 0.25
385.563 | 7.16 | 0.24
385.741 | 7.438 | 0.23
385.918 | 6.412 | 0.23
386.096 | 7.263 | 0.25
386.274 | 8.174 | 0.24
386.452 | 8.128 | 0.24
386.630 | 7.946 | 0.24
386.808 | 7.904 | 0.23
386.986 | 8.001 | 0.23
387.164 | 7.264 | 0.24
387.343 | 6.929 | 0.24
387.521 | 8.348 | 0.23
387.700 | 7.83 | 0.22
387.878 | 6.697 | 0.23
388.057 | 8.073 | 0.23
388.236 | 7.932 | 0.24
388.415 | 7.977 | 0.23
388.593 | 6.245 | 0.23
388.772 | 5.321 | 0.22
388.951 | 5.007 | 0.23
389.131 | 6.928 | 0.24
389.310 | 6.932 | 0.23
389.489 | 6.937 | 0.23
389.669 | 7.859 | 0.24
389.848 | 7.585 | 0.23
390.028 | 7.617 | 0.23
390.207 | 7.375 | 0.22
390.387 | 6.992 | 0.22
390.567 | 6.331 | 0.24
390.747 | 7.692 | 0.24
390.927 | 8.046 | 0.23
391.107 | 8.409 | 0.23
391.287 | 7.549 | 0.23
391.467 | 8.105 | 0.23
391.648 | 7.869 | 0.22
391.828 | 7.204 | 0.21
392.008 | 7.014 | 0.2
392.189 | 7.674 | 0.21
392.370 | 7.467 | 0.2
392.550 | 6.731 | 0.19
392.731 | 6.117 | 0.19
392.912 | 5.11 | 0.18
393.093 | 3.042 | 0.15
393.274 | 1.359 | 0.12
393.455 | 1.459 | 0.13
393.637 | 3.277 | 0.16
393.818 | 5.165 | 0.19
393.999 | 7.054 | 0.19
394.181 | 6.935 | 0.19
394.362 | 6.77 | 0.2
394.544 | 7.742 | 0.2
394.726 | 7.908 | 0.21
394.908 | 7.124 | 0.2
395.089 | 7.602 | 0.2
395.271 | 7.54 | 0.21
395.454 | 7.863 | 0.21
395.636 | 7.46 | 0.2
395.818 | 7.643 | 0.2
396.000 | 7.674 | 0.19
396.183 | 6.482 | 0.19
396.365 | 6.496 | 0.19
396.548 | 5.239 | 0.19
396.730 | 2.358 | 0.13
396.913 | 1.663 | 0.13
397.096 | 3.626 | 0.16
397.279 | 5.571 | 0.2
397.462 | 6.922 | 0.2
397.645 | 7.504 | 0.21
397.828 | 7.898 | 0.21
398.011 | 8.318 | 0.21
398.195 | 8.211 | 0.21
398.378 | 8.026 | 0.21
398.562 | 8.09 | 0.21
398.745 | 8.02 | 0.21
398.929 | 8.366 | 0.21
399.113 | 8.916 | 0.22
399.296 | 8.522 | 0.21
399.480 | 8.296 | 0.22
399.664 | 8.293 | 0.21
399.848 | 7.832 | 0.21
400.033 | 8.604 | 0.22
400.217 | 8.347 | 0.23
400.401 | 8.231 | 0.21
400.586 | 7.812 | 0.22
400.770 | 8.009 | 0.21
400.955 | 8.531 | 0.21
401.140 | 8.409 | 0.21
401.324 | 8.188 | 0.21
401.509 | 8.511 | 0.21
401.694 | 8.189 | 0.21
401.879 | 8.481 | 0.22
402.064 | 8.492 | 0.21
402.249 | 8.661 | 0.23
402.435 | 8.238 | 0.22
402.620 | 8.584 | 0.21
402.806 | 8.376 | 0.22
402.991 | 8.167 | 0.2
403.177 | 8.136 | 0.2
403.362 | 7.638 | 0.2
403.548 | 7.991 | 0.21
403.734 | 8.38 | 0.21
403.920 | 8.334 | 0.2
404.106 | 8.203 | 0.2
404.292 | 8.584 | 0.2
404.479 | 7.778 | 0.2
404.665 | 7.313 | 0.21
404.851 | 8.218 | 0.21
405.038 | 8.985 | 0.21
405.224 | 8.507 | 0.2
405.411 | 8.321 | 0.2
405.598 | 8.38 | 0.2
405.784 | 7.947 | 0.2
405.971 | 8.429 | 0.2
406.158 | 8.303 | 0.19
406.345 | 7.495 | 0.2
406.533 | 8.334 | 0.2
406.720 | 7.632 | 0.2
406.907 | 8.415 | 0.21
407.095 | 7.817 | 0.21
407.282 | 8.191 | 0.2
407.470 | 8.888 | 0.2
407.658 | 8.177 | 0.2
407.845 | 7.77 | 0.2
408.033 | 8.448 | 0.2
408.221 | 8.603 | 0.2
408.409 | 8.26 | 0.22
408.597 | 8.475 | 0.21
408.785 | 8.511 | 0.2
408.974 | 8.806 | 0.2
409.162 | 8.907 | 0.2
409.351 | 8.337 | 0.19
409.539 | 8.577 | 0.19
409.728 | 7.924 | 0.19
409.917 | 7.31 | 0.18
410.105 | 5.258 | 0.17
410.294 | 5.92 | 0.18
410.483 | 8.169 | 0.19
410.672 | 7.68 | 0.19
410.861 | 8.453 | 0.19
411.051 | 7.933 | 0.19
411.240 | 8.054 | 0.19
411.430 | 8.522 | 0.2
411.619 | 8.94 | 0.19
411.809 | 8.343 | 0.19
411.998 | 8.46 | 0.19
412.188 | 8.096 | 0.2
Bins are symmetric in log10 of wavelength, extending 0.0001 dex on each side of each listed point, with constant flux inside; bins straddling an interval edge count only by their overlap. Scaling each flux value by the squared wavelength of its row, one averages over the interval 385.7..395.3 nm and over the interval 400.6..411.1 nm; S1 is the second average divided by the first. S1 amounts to 1.28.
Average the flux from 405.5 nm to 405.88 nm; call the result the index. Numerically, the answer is 8.18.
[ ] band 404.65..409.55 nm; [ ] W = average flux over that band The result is 8.31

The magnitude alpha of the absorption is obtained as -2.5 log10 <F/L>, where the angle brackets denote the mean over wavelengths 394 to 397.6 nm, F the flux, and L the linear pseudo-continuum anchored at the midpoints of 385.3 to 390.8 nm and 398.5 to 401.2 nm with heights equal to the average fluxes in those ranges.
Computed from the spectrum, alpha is 0.24 mag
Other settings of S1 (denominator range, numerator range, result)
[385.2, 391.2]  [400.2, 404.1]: 1.20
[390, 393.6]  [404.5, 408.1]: 1.38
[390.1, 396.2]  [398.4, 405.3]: 1.30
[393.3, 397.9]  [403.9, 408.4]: 1.43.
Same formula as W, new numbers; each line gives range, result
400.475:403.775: 8.26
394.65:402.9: 7.54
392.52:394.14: 4.36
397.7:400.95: 8.22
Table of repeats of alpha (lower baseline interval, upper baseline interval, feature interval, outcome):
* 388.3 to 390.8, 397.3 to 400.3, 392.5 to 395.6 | 0.27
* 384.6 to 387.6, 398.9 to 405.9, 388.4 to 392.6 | 0.10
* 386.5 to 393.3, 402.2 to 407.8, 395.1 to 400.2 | 0.08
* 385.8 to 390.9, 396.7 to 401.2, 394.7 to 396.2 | -0.02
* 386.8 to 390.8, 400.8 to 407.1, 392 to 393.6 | 0.45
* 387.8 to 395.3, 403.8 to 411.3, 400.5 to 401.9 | -0.10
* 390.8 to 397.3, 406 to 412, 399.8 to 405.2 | -0.14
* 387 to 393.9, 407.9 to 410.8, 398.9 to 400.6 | -0.15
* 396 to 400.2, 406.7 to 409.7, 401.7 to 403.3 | -0.10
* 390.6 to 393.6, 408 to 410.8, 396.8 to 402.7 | -0.11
